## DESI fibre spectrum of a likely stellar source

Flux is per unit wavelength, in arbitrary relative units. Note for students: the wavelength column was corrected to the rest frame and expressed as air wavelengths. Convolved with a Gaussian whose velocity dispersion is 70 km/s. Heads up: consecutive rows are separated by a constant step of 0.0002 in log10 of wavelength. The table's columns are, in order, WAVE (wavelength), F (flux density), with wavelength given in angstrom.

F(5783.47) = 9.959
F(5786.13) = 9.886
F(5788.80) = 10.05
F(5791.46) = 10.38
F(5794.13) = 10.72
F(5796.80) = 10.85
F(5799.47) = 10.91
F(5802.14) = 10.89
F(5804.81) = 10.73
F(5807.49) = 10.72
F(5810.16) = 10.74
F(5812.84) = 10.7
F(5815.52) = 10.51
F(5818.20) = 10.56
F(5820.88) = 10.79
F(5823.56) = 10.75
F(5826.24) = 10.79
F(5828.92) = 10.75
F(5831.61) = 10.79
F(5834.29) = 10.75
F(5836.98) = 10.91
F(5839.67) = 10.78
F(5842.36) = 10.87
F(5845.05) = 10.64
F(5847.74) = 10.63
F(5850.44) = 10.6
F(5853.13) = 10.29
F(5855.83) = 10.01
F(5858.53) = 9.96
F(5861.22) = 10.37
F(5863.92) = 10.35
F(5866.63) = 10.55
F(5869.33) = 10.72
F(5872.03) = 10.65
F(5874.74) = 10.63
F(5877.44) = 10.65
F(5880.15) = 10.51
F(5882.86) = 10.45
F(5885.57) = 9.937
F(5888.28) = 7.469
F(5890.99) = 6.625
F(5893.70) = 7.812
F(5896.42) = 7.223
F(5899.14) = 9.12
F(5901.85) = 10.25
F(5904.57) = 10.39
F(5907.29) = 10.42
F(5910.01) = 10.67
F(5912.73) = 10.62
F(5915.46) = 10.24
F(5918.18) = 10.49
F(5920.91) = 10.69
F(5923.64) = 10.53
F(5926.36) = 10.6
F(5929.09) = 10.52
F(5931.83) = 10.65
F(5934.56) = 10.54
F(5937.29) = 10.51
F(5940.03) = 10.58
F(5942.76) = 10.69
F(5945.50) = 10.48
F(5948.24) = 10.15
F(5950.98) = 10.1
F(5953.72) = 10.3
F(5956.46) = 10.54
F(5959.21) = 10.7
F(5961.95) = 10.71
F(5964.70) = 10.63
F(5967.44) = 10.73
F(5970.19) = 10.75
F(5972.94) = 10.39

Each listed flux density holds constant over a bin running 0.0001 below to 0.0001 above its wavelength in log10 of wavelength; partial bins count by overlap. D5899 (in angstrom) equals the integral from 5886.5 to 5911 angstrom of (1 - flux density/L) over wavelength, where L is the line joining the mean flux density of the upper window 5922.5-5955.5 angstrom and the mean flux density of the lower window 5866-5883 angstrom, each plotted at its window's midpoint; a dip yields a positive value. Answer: 3.9 angstrom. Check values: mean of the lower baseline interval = 10.6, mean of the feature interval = 8.88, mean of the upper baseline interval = 10.5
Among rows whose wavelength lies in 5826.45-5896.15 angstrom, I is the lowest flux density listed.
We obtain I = 6.625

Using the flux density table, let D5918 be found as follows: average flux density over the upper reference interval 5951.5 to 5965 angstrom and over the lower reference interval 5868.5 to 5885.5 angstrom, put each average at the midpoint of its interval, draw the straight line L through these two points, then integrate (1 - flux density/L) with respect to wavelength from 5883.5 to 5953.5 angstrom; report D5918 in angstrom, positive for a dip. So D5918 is 4.23 angstrom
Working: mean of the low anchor 10.5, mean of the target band 9.91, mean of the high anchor 10.5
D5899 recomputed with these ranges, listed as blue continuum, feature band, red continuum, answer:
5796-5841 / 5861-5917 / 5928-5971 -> 4.5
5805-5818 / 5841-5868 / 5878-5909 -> -1.5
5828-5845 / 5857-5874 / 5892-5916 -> -0.3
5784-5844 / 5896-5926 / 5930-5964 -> 1.1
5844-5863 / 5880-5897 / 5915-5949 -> 3.1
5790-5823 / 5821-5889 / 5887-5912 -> -4.8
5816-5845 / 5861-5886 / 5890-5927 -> -0.8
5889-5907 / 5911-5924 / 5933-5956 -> -1.6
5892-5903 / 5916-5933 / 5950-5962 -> -2.1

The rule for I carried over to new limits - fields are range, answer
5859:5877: 10.35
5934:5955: 10.1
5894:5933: 7.223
